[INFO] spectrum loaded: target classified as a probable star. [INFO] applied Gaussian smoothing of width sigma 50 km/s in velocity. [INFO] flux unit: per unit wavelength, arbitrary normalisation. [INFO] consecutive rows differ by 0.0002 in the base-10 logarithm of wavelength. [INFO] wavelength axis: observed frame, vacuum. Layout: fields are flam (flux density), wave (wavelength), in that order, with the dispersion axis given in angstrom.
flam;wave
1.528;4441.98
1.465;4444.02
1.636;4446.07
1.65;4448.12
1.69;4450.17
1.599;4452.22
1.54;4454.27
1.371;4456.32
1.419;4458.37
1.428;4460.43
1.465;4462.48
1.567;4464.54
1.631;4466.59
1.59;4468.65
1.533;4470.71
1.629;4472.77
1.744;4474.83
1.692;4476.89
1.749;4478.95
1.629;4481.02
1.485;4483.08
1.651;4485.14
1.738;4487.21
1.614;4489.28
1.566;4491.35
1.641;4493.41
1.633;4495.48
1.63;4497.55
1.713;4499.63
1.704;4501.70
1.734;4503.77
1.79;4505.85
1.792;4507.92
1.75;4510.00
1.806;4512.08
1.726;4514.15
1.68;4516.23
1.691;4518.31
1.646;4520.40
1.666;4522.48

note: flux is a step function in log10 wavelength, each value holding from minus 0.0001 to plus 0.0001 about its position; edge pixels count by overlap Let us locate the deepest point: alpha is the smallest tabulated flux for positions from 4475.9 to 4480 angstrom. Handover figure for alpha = 1.692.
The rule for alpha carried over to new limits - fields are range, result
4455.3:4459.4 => 1.371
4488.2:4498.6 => 1.566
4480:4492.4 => 1.485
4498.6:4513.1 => 1.704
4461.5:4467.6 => 1.465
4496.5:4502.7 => 1.63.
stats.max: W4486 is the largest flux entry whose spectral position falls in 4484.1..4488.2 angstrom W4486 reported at 1.738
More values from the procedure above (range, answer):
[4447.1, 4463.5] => 1.69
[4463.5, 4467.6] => 1.631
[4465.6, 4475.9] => 1.744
